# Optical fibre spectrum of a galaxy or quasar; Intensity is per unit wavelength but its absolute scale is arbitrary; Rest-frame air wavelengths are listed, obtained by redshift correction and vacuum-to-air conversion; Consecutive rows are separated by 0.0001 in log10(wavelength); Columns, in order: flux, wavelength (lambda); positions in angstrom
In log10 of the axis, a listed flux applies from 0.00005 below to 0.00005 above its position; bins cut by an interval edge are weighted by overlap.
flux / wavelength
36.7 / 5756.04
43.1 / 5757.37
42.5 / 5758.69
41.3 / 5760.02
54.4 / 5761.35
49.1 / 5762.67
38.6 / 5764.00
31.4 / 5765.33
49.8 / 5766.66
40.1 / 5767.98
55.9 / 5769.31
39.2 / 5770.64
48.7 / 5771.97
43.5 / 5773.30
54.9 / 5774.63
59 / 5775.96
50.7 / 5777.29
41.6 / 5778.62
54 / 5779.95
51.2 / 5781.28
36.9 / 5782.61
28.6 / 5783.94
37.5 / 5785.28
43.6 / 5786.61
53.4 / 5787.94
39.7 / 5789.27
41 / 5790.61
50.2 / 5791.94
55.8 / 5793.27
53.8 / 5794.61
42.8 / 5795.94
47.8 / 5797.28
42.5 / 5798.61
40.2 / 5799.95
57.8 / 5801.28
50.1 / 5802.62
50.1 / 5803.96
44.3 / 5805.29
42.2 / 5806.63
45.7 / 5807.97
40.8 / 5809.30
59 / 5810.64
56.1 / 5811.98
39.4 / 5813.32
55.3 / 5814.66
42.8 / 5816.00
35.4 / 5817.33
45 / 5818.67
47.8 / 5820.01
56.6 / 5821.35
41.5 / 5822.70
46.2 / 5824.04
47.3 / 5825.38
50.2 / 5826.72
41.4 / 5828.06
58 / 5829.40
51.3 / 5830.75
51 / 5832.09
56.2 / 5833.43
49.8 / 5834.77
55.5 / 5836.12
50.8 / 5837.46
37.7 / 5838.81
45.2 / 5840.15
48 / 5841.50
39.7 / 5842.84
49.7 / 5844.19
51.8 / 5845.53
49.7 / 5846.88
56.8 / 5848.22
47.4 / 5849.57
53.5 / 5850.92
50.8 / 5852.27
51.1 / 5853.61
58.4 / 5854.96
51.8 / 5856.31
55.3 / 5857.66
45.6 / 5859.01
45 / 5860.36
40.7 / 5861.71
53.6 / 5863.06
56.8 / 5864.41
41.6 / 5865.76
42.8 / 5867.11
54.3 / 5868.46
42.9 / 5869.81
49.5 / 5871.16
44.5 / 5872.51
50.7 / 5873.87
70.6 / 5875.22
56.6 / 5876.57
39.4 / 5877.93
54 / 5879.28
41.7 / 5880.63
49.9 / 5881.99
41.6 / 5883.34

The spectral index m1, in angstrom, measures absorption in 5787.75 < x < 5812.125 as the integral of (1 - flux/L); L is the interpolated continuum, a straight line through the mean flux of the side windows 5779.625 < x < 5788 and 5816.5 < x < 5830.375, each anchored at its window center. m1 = -1.9 angstrom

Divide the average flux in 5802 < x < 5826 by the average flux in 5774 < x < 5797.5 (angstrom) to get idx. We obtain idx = 1.0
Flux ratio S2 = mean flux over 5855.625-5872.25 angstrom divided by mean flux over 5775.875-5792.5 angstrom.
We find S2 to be 1.08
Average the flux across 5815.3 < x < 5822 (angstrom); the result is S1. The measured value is 45.6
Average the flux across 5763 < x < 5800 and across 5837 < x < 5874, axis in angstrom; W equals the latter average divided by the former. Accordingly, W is 1.1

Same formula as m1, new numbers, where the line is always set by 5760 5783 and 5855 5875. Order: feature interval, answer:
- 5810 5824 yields 0.05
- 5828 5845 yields -0.24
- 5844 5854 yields -0.56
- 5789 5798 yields -0.03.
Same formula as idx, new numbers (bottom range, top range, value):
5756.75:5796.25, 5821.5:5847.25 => 1.06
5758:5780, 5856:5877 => 1.08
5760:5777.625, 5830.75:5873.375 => 1.05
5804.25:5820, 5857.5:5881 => 1.06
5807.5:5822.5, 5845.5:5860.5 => 1.09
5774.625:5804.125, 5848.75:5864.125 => 1.08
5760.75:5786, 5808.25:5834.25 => 1.07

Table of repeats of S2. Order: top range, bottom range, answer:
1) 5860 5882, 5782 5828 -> 1.07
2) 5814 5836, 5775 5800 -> 1.06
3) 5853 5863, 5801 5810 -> 1.06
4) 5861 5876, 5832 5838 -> 0.94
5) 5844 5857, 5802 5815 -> 1.09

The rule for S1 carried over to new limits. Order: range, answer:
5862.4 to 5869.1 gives 49.8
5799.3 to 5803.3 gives 49.4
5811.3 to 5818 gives 45.8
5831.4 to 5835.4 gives 52.5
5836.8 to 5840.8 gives 44.5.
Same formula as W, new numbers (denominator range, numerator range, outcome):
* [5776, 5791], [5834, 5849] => 1.10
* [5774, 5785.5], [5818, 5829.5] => 1.03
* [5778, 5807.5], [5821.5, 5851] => 1.07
